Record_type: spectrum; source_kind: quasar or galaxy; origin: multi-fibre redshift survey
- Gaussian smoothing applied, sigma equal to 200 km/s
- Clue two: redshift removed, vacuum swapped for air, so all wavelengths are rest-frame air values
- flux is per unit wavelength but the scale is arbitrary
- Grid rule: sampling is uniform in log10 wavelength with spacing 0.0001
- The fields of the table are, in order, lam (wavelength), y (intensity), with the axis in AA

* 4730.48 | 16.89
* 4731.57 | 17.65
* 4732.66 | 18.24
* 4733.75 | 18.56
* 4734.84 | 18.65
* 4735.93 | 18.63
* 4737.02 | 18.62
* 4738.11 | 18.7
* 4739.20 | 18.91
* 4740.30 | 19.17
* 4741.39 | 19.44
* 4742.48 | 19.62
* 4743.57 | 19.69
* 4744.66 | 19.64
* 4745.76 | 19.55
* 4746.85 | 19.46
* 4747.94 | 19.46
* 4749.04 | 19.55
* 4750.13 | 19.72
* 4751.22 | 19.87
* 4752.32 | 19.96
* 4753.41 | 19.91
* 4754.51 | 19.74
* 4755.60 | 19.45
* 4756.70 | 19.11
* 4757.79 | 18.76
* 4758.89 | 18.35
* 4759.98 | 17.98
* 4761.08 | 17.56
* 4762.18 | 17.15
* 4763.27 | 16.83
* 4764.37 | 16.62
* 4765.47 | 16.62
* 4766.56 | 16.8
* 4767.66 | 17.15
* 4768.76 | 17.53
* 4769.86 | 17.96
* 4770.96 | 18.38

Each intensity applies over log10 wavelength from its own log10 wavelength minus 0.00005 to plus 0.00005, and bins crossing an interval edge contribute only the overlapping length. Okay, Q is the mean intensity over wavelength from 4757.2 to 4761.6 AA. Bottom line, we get 18.2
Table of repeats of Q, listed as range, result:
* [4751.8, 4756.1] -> 19.8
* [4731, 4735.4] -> 18.3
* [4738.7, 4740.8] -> 19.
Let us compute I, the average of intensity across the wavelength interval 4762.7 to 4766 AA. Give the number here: 16.7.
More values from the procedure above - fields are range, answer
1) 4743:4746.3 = 19.6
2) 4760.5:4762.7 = 17.3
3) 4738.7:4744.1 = 19.4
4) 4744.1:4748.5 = 19.5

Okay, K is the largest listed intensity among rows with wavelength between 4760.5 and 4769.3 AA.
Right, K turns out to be 17.56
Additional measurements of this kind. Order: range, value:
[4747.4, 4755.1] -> 19.96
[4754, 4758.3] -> 19.74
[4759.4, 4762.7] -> 17.98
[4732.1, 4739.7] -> 18.91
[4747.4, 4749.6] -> 19.55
